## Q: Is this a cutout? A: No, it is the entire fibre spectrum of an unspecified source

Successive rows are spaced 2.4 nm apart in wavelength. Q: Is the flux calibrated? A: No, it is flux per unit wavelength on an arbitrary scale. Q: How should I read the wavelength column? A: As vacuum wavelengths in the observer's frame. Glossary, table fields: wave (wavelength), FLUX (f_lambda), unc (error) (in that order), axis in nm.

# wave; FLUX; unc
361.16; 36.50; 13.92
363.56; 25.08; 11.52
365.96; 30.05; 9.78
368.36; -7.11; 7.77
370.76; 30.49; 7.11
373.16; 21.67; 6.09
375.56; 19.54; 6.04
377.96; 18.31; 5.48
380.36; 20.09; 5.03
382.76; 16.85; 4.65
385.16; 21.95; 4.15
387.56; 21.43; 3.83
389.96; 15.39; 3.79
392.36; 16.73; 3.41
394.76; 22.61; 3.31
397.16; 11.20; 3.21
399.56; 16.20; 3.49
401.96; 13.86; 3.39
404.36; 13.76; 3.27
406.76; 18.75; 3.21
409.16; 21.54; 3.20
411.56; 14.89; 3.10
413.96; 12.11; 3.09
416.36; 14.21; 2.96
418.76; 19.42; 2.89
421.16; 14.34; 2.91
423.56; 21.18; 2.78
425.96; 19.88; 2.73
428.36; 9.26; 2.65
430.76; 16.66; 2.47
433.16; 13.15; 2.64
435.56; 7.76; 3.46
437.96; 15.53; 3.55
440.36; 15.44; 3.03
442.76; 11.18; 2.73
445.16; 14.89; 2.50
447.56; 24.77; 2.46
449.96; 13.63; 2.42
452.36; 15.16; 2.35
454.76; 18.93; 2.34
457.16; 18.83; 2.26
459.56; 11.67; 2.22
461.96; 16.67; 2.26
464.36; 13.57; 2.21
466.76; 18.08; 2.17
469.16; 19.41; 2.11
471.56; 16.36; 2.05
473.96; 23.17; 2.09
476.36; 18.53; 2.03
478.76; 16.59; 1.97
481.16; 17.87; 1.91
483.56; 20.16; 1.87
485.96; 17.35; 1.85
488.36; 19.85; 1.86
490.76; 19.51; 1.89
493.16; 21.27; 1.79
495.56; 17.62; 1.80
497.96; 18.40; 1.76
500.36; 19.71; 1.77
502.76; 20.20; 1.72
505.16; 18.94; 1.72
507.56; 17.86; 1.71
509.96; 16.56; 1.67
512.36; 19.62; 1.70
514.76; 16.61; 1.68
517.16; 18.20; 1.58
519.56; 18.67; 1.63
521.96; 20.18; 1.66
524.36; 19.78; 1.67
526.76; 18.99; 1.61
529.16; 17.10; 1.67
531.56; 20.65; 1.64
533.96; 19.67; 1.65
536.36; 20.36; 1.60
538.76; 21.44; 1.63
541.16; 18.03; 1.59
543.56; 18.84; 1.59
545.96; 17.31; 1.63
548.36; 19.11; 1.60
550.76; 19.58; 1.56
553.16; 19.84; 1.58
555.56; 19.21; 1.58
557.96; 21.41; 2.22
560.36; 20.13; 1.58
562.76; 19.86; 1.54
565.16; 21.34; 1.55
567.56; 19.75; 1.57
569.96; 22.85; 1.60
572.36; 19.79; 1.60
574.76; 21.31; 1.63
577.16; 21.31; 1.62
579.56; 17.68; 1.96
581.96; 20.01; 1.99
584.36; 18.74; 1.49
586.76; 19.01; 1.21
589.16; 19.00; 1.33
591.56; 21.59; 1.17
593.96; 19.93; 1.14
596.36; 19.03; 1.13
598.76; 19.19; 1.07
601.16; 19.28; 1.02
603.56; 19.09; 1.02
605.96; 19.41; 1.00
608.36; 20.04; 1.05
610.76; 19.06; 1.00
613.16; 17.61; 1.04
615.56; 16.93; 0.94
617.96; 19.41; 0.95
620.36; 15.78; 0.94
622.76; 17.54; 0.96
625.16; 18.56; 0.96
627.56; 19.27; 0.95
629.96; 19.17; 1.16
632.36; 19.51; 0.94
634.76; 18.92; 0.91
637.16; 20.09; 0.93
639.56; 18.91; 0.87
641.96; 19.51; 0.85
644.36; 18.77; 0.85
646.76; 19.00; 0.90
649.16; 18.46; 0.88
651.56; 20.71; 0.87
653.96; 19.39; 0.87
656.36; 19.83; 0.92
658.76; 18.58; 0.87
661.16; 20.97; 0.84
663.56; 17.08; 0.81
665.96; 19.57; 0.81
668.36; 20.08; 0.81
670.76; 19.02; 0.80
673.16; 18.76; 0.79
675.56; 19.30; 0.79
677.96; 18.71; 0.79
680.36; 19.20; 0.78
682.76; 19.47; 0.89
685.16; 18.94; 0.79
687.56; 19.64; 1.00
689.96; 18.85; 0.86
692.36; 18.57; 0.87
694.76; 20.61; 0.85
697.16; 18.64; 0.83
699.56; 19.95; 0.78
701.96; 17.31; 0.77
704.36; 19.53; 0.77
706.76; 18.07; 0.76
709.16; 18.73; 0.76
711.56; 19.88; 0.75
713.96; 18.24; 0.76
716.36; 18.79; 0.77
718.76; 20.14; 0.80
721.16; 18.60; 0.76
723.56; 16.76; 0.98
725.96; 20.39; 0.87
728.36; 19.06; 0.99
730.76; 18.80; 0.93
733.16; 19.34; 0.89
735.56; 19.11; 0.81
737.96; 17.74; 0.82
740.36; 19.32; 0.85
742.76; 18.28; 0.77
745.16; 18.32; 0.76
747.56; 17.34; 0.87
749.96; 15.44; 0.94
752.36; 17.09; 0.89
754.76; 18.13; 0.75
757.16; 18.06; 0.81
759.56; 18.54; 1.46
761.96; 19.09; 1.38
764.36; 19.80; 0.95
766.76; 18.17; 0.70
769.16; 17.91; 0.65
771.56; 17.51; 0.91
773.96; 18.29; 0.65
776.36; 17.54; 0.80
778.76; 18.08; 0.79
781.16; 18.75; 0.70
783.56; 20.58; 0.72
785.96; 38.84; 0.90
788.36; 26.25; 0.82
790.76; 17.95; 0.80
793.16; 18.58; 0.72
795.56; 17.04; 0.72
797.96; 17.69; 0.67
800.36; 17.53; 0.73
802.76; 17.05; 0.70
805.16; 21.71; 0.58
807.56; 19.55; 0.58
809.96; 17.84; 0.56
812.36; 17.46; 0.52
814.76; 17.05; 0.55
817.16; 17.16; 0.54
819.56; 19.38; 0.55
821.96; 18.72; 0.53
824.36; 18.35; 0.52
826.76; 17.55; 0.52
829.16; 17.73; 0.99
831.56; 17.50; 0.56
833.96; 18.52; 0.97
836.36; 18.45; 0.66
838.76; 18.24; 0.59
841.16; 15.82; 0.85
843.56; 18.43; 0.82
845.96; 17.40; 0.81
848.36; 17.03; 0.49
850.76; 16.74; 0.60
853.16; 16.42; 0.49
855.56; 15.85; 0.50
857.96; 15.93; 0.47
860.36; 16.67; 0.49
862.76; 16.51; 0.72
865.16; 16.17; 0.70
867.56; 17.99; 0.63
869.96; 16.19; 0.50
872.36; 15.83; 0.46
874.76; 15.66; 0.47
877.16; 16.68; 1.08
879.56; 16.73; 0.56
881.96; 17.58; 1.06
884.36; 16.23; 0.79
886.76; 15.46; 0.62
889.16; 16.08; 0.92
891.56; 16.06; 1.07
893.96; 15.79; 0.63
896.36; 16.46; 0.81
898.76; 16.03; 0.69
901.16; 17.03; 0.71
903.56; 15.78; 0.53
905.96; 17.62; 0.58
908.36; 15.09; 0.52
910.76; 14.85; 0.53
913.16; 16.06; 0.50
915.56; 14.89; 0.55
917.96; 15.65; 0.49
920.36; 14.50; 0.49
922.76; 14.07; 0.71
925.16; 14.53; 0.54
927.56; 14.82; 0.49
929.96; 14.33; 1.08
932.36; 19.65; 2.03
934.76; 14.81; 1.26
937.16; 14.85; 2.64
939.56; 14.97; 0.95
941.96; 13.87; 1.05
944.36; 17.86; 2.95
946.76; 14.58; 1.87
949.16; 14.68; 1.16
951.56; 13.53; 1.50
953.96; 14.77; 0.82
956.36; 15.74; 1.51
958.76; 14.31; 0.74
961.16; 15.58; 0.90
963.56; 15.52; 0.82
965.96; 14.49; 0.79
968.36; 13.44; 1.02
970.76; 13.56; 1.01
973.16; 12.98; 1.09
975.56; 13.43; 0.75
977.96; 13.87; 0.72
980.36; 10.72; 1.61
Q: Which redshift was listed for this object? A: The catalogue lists 0.20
